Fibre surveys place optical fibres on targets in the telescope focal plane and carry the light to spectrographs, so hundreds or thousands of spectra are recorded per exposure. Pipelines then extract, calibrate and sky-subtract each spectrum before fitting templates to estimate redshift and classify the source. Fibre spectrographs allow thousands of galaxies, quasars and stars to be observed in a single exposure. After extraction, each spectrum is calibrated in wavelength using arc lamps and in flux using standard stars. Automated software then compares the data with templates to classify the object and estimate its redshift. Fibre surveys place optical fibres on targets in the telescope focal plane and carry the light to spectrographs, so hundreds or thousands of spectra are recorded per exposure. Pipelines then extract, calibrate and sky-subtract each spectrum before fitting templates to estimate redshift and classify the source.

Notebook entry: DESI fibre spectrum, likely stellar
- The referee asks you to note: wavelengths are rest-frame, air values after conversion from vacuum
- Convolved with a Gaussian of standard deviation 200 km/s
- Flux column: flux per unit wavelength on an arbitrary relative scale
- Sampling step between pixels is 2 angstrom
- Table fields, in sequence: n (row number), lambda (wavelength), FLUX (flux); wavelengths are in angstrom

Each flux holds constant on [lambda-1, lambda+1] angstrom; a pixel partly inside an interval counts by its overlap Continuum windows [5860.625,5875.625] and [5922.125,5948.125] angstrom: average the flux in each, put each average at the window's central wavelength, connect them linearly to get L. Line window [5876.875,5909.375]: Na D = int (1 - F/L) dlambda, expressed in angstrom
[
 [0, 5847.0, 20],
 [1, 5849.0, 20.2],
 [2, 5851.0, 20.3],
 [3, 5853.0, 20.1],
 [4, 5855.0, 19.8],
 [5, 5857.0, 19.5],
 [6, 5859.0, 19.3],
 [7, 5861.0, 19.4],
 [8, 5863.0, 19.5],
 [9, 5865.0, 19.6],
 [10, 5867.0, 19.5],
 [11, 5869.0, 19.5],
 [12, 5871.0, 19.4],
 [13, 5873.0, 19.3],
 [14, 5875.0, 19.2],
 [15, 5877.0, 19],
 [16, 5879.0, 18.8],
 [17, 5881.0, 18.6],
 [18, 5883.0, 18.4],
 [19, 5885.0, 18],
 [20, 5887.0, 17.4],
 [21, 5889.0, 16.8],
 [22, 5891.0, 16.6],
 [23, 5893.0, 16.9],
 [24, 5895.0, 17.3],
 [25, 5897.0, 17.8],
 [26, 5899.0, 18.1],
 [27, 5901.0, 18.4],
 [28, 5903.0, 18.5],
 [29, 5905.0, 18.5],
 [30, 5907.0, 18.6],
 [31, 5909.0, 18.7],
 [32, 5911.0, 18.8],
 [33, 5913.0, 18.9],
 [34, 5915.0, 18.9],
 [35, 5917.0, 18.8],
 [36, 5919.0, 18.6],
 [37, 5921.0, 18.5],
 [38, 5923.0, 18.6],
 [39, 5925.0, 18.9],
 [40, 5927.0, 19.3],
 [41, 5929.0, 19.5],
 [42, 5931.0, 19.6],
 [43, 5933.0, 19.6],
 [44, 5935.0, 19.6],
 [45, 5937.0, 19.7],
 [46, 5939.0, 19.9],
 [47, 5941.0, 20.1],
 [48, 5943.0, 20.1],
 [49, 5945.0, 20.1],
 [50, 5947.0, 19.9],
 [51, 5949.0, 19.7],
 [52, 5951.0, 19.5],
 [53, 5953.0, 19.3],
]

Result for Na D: 2.53 angstrom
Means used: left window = 19.4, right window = 19.6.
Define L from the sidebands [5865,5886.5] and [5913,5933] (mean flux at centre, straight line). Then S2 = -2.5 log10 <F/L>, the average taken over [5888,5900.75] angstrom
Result 0.10 mag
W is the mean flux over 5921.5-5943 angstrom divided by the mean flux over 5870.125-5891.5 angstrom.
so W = 1.1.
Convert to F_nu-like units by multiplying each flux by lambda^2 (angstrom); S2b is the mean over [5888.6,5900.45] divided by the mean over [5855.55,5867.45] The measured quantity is 0.9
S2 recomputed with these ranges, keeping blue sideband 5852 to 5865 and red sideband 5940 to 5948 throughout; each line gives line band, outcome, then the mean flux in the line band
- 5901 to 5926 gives 0.07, 18.7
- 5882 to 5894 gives 0.14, 17.3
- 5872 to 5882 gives 0.04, 19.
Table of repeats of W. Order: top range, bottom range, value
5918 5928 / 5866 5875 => 0.97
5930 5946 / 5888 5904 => 1.13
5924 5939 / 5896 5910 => 1.06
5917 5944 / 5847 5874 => 0.98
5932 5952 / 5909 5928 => 1.05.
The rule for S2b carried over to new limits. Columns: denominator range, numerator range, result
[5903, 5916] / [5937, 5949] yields 1.08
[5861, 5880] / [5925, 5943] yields 1.04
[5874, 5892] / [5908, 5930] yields 1.06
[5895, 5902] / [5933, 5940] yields 1.11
